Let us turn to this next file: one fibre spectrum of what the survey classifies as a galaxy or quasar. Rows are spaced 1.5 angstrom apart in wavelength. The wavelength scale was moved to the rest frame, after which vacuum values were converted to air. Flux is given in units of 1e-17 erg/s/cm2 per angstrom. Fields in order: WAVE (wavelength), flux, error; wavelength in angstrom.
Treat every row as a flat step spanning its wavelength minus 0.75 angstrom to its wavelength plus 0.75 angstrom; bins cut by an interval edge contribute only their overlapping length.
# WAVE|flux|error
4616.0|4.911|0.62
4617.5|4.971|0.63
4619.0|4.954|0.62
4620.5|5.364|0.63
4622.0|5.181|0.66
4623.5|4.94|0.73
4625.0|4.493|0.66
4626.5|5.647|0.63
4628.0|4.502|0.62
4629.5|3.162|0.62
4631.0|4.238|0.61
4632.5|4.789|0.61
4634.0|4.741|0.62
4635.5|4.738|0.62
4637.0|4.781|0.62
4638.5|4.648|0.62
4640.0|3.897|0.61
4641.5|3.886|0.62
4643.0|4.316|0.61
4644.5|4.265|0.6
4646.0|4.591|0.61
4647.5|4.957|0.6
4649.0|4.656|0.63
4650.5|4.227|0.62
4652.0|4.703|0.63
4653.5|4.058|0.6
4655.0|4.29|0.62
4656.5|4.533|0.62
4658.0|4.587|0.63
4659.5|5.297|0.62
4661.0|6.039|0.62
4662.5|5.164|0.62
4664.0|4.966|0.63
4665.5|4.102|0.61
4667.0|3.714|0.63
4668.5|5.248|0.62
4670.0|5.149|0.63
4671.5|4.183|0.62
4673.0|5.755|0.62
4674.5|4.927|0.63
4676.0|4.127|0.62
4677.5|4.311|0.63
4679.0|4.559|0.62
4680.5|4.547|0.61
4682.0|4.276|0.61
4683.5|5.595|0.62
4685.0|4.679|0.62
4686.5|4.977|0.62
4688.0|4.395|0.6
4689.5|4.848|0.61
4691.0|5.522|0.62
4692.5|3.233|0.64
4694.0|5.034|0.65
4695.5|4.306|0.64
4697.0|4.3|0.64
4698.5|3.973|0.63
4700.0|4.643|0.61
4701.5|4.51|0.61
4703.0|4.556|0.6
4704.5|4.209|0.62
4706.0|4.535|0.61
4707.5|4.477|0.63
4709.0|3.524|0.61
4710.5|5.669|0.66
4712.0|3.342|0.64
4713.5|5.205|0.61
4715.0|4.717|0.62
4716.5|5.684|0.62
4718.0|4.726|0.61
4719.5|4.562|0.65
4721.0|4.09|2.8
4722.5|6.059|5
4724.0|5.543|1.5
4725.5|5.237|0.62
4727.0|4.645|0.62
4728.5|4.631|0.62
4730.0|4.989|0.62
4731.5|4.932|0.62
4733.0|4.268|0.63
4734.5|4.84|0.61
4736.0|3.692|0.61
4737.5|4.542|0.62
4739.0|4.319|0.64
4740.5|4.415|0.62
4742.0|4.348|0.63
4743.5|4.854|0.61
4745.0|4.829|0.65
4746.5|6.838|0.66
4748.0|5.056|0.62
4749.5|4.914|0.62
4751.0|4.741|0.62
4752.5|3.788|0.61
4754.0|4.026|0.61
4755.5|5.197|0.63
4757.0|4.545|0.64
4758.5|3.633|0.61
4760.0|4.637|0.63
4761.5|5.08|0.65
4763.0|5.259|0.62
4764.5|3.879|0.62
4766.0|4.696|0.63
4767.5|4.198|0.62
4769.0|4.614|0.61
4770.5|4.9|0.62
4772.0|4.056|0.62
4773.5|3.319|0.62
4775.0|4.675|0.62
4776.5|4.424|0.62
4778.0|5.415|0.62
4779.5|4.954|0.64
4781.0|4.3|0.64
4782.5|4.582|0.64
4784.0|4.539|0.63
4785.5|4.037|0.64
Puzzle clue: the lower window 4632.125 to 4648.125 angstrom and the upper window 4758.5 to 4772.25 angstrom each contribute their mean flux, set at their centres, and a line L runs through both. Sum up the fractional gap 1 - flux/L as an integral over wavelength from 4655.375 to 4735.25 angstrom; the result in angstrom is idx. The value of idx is -3.3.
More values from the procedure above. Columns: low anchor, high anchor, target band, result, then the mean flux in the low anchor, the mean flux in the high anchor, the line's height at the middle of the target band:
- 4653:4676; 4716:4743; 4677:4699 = 0.9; 4.79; 4.74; 4.77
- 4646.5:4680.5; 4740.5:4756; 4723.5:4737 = 0.2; 4.7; 4.83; 4.8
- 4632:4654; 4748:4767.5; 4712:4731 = -1.8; 4.48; 4.54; 4.52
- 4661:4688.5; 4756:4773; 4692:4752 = -0.9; 4.74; 4.49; 4.61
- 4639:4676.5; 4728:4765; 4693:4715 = 0.9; 4.63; 4.66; 4.64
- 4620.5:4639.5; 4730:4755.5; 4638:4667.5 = 0.8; 4.67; 4.68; 4.67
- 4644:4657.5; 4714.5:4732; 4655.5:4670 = -0.9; 4.48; 4.99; 4.57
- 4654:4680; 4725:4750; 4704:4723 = 0.4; 4.75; 4.78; 4.77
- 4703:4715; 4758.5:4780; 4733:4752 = -1.0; 4.45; 4.54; 4.5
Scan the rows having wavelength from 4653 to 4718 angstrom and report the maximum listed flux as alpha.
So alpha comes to 6.039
